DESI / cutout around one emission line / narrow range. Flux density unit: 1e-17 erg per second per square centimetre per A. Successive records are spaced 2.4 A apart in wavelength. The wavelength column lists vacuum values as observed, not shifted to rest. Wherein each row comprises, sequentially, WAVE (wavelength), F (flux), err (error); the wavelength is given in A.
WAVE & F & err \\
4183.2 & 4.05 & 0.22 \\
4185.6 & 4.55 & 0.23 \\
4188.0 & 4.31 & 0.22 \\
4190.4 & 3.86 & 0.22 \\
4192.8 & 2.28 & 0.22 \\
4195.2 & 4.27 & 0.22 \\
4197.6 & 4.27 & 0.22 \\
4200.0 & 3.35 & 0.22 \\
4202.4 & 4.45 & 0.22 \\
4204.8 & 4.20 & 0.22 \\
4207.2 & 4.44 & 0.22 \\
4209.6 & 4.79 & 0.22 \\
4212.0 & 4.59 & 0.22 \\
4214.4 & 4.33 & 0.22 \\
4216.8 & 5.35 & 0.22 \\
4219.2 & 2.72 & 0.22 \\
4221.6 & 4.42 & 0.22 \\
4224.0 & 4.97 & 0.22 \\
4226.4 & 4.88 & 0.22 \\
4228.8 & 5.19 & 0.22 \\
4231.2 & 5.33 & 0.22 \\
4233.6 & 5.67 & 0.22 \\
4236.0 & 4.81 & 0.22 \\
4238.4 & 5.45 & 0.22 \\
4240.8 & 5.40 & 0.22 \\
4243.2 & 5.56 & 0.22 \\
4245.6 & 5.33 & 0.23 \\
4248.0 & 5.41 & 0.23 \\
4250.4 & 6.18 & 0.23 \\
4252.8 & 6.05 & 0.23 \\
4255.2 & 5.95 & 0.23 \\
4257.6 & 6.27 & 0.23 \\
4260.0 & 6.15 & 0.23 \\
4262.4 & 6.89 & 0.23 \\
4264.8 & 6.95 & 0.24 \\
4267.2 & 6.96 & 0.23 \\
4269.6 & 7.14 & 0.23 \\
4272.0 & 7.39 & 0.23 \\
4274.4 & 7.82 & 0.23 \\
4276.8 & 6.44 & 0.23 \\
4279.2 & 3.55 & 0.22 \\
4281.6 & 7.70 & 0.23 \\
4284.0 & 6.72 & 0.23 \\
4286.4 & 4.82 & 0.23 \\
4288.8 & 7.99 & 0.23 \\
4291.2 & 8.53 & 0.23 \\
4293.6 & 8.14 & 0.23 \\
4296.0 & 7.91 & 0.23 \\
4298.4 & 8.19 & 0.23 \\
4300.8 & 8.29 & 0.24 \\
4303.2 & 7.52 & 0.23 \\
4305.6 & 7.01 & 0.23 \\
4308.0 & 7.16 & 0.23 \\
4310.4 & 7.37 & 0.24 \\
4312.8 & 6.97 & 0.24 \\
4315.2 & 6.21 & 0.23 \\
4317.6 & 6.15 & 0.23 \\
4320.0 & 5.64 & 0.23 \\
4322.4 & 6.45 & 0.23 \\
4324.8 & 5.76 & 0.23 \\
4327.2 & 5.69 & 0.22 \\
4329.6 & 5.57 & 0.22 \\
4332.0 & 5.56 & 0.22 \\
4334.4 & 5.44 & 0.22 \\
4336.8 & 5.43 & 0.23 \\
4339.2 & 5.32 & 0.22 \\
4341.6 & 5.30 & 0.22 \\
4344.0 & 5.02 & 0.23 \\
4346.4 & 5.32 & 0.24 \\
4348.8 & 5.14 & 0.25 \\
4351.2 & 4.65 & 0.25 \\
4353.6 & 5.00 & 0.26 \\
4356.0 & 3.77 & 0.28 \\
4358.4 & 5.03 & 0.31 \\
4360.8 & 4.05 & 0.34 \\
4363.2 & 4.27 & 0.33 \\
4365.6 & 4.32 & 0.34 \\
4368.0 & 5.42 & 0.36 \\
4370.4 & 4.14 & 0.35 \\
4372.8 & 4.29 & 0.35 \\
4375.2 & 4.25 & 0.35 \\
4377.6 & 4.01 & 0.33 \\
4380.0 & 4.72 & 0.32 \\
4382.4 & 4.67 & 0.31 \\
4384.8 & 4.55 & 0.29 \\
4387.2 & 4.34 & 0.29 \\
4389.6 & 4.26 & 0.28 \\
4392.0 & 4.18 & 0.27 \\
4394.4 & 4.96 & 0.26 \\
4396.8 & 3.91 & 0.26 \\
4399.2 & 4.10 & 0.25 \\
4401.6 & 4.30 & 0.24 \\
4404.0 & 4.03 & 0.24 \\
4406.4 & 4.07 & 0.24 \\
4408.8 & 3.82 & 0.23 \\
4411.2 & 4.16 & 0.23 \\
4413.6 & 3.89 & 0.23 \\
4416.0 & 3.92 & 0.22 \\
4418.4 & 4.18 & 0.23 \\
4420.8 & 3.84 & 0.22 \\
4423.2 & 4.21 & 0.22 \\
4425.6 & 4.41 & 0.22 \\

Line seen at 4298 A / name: C IV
